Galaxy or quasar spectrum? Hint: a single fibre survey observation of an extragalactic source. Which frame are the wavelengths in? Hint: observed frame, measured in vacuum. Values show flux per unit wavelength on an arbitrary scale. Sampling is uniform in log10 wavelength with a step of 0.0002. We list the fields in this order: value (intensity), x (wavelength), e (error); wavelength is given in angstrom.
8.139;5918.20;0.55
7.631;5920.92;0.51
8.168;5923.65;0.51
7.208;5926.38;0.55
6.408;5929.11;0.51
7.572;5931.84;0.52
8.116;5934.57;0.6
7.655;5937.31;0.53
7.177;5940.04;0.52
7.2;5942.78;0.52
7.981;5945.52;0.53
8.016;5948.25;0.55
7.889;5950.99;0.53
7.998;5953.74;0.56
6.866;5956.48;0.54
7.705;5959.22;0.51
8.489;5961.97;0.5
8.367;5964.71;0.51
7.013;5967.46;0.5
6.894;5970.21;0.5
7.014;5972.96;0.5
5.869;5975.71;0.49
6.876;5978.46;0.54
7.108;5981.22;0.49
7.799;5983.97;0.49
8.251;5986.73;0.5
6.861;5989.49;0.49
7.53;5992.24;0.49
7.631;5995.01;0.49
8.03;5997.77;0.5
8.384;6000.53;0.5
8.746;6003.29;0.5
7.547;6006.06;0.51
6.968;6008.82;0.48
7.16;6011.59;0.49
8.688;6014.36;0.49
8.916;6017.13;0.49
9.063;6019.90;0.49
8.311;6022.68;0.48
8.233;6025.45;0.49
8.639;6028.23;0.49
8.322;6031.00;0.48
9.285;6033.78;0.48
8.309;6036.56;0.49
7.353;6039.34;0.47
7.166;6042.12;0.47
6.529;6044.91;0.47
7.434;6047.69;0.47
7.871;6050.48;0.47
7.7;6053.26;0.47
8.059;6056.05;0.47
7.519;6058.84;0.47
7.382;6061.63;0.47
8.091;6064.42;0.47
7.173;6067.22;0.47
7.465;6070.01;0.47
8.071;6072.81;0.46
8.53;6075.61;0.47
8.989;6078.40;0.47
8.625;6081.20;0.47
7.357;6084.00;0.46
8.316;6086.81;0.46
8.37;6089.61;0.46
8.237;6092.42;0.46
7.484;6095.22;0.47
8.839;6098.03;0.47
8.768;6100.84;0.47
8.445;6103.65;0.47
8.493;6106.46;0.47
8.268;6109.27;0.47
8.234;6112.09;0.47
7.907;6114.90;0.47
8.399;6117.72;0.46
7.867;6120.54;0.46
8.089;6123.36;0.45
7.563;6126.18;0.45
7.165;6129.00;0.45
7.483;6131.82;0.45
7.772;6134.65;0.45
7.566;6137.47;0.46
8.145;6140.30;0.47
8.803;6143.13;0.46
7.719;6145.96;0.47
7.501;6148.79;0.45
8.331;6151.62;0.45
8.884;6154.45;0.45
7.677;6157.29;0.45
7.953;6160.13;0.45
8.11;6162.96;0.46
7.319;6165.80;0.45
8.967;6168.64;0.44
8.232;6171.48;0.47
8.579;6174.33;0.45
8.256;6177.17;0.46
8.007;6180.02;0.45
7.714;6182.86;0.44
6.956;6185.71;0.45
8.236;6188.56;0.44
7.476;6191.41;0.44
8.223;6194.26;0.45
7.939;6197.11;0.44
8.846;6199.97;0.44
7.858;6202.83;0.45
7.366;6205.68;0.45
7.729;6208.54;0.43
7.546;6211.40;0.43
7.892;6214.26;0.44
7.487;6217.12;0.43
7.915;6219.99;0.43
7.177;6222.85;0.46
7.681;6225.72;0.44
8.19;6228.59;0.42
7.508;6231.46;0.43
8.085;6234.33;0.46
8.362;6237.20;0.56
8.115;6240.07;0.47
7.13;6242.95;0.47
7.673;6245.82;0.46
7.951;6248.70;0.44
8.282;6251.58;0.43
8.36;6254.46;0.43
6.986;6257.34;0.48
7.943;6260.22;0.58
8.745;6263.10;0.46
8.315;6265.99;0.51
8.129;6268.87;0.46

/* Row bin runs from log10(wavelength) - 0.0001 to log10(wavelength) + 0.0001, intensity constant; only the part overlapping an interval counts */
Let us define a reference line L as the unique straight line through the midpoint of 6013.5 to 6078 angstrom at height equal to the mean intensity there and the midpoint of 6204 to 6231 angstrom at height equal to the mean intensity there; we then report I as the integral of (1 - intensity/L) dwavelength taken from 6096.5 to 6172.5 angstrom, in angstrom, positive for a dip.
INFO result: -2.5 angstrom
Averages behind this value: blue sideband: 8.01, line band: 8.09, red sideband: 7.66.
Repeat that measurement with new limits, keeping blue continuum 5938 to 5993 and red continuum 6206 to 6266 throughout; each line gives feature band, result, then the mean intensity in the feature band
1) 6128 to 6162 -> -1.0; 7.93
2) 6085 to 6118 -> -2.8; 8.3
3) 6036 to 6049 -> 0.5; 7.3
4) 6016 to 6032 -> -2.2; 8.58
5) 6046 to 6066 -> -0.3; 7.7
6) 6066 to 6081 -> -1.0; 8.11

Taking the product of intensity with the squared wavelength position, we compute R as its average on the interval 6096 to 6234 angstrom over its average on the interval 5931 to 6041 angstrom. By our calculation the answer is 1.08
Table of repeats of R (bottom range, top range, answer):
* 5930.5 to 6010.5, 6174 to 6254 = 1.12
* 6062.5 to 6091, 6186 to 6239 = 1.01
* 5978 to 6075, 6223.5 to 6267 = 1.08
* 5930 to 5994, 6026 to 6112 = 1.11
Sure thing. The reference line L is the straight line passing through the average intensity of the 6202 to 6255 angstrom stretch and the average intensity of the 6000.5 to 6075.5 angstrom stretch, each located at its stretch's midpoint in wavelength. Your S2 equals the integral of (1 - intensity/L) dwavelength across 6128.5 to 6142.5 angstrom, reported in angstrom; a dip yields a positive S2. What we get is 0.3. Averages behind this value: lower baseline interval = 7.94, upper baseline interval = 7.8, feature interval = 7.72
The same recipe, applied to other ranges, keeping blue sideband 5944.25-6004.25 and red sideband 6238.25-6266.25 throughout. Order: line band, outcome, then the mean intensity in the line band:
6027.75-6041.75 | -1.1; 8.28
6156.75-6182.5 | -0.9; 8.12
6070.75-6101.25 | -2.2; 8.29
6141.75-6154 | -0.5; 8.15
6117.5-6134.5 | 0.1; 7.72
